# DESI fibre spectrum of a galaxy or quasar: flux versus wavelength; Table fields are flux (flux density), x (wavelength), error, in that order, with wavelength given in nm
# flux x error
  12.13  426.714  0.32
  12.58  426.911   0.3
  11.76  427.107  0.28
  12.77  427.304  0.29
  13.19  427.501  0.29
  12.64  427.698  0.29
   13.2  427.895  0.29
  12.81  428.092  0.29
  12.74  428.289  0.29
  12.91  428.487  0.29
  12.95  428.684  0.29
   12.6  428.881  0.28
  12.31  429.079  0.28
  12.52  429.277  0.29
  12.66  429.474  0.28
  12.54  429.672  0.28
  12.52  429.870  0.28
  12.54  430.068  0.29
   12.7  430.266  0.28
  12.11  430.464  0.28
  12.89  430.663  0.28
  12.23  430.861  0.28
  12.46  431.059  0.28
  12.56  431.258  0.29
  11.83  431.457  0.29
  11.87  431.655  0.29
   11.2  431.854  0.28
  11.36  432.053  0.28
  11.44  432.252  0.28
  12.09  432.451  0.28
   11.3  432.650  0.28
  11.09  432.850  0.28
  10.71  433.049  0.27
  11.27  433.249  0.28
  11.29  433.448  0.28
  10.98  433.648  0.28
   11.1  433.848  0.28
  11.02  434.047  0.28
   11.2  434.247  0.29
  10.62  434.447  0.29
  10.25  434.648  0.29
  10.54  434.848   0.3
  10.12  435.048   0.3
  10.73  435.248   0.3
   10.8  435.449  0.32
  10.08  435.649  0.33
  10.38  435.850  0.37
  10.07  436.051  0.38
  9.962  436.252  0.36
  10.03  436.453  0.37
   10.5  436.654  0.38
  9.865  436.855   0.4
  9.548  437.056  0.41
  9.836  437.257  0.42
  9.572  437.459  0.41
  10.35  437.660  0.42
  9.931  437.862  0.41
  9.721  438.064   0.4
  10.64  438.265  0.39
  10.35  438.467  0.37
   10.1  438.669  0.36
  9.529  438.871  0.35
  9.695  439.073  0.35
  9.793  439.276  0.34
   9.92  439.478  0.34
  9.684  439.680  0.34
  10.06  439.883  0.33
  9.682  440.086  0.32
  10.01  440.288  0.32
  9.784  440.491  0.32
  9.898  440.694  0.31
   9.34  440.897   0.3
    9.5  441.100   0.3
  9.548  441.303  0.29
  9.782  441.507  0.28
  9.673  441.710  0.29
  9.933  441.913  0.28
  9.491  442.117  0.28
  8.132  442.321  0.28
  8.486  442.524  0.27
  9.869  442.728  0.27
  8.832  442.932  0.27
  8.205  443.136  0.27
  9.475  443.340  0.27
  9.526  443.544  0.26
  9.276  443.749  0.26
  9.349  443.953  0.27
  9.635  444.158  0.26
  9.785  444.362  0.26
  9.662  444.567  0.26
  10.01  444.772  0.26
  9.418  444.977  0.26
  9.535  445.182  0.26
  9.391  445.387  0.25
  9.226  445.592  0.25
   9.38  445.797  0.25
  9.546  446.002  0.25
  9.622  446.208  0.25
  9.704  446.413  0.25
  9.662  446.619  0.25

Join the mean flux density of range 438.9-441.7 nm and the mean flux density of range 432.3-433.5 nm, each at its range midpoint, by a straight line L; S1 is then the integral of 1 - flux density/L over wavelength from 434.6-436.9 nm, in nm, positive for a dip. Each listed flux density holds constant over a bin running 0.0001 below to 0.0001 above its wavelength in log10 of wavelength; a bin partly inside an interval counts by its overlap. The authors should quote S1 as 0.088 nm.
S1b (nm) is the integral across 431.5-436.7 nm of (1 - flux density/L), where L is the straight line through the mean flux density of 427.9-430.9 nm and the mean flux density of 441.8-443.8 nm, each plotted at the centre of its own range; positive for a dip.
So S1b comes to 0.25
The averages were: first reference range 12.6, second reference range 9.12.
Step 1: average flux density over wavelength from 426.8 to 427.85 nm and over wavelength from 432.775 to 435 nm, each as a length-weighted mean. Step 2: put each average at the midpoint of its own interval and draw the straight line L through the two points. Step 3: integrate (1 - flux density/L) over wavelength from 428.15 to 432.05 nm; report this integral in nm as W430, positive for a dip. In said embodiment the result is -0.17 nm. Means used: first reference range 12.6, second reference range 10.9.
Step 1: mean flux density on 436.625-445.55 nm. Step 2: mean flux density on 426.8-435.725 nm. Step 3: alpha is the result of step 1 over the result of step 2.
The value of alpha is 0.81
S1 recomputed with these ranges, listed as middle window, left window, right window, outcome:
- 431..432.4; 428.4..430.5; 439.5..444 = 0.02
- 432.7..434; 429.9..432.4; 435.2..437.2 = 0.02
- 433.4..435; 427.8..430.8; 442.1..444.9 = 0.09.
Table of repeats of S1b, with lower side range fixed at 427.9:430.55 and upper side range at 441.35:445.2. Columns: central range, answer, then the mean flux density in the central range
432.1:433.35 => 0.05 nm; 11.3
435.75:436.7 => 0.07 nm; 10.2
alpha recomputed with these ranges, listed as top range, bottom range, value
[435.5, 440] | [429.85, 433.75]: 0.85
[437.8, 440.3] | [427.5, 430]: 0.78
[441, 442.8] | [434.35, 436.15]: 0.90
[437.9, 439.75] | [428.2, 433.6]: 0.82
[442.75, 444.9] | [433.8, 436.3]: 0.89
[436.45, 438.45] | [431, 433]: 0.86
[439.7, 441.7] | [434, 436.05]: 0.92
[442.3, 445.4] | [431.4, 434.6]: 0.83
